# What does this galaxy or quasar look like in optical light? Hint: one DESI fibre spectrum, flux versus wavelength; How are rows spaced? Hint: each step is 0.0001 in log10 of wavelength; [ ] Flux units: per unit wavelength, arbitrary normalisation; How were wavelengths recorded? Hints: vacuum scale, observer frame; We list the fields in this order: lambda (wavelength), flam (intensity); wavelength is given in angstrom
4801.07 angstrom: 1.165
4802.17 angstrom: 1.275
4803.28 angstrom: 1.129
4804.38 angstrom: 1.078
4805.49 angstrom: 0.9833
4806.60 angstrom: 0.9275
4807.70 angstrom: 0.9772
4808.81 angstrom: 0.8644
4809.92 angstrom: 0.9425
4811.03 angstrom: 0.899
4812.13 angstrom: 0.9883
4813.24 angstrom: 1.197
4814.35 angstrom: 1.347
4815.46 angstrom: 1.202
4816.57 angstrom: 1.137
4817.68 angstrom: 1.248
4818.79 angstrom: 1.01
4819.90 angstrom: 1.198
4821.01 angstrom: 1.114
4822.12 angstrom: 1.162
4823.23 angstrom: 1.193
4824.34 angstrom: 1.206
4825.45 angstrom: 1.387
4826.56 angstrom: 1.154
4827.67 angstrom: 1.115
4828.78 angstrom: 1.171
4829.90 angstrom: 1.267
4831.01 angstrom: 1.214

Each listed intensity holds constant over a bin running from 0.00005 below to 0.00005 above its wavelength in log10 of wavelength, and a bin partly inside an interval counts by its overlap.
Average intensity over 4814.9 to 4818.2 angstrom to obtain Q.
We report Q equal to 1.19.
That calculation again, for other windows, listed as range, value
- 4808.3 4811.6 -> 0.904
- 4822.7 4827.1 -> 1.24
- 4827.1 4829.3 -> 1.14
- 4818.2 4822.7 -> 1.12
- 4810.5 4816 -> 1.13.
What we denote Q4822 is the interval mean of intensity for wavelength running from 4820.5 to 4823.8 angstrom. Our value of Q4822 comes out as 1.16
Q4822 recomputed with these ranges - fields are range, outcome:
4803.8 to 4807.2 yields 0.999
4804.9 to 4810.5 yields 0.938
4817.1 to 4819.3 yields 1.13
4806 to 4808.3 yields 0.952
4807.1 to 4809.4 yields 0.922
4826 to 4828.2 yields 1.14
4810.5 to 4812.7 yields 0.948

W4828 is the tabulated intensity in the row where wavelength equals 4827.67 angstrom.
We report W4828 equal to 1.115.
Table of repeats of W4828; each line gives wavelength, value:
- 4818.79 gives 1.01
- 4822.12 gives 1.162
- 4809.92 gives 0.9425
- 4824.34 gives 1.206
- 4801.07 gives 1.165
